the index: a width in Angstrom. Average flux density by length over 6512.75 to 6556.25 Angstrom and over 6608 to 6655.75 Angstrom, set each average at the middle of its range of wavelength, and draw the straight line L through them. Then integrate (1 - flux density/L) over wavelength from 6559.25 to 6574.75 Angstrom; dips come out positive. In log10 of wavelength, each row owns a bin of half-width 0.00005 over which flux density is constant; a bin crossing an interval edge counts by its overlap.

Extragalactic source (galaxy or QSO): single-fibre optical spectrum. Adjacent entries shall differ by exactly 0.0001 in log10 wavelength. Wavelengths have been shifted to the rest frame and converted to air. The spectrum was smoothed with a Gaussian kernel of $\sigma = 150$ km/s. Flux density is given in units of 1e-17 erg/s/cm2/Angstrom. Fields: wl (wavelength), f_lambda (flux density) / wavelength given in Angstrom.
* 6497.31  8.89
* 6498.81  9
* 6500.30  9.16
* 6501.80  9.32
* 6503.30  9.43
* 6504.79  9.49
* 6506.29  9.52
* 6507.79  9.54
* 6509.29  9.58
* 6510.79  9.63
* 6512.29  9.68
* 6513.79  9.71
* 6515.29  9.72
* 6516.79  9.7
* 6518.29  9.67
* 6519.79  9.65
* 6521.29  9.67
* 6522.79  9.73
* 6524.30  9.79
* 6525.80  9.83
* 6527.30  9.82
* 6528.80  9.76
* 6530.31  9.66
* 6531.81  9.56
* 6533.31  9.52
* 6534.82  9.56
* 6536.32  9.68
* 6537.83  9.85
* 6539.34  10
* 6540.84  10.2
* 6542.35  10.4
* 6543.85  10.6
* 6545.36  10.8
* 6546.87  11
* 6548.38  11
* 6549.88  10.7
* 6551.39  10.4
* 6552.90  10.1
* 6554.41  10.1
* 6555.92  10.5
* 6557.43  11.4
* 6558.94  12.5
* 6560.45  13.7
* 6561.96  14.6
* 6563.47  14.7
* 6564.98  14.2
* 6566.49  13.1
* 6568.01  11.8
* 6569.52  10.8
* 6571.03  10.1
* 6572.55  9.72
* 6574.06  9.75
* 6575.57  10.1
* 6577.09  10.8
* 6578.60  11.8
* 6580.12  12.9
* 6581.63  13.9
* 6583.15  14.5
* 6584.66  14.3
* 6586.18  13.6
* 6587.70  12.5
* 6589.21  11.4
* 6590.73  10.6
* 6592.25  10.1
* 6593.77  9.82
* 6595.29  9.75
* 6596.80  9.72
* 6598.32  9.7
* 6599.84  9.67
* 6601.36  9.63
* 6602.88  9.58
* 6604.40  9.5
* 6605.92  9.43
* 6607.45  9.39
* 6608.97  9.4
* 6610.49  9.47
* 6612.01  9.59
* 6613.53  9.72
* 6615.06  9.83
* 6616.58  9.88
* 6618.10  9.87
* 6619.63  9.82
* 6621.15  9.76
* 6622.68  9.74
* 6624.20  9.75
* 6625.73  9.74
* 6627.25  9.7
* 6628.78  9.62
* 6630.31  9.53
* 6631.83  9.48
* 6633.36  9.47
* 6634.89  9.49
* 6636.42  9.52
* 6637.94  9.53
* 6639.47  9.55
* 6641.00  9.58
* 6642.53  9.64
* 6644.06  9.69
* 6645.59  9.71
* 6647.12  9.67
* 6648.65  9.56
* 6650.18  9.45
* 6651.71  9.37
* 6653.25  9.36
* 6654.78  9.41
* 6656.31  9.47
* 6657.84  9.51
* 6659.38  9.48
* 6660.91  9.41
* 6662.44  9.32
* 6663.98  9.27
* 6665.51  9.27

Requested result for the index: -3.7 Angstrom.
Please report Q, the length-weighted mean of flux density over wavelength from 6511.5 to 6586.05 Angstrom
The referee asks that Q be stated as 10.9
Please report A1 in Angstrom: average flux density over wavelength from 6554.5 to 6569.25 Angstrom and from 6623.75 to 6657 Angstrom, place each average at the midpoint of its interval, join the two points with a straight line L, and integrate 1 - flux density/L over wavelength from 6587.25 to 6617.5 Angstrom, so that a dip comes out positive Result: 3.3 Angstrom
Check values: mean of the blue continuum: 12.7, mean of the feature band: 9.91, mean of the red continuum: 9.56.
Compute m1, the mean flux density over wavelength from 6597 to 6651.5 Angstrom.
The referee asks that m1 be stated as 9.62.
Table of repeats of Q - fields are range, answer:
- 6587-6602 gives 10.3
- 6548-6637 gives 10.8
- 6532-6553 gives 10.3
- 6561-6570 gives 13.3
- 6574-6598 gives 11.6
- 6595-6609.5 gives 9.58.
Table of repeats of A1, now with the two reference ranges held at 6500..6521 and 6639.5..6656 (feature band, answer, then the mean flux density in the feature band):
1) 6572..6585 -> -3.2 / 11.9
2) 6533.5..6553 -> -1.5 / 10.3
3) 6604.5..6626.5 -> -0.3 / 9.67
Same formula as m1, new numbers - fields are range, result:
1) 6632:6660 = 9.52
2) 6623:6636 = 9.6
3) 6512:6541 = 9.73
